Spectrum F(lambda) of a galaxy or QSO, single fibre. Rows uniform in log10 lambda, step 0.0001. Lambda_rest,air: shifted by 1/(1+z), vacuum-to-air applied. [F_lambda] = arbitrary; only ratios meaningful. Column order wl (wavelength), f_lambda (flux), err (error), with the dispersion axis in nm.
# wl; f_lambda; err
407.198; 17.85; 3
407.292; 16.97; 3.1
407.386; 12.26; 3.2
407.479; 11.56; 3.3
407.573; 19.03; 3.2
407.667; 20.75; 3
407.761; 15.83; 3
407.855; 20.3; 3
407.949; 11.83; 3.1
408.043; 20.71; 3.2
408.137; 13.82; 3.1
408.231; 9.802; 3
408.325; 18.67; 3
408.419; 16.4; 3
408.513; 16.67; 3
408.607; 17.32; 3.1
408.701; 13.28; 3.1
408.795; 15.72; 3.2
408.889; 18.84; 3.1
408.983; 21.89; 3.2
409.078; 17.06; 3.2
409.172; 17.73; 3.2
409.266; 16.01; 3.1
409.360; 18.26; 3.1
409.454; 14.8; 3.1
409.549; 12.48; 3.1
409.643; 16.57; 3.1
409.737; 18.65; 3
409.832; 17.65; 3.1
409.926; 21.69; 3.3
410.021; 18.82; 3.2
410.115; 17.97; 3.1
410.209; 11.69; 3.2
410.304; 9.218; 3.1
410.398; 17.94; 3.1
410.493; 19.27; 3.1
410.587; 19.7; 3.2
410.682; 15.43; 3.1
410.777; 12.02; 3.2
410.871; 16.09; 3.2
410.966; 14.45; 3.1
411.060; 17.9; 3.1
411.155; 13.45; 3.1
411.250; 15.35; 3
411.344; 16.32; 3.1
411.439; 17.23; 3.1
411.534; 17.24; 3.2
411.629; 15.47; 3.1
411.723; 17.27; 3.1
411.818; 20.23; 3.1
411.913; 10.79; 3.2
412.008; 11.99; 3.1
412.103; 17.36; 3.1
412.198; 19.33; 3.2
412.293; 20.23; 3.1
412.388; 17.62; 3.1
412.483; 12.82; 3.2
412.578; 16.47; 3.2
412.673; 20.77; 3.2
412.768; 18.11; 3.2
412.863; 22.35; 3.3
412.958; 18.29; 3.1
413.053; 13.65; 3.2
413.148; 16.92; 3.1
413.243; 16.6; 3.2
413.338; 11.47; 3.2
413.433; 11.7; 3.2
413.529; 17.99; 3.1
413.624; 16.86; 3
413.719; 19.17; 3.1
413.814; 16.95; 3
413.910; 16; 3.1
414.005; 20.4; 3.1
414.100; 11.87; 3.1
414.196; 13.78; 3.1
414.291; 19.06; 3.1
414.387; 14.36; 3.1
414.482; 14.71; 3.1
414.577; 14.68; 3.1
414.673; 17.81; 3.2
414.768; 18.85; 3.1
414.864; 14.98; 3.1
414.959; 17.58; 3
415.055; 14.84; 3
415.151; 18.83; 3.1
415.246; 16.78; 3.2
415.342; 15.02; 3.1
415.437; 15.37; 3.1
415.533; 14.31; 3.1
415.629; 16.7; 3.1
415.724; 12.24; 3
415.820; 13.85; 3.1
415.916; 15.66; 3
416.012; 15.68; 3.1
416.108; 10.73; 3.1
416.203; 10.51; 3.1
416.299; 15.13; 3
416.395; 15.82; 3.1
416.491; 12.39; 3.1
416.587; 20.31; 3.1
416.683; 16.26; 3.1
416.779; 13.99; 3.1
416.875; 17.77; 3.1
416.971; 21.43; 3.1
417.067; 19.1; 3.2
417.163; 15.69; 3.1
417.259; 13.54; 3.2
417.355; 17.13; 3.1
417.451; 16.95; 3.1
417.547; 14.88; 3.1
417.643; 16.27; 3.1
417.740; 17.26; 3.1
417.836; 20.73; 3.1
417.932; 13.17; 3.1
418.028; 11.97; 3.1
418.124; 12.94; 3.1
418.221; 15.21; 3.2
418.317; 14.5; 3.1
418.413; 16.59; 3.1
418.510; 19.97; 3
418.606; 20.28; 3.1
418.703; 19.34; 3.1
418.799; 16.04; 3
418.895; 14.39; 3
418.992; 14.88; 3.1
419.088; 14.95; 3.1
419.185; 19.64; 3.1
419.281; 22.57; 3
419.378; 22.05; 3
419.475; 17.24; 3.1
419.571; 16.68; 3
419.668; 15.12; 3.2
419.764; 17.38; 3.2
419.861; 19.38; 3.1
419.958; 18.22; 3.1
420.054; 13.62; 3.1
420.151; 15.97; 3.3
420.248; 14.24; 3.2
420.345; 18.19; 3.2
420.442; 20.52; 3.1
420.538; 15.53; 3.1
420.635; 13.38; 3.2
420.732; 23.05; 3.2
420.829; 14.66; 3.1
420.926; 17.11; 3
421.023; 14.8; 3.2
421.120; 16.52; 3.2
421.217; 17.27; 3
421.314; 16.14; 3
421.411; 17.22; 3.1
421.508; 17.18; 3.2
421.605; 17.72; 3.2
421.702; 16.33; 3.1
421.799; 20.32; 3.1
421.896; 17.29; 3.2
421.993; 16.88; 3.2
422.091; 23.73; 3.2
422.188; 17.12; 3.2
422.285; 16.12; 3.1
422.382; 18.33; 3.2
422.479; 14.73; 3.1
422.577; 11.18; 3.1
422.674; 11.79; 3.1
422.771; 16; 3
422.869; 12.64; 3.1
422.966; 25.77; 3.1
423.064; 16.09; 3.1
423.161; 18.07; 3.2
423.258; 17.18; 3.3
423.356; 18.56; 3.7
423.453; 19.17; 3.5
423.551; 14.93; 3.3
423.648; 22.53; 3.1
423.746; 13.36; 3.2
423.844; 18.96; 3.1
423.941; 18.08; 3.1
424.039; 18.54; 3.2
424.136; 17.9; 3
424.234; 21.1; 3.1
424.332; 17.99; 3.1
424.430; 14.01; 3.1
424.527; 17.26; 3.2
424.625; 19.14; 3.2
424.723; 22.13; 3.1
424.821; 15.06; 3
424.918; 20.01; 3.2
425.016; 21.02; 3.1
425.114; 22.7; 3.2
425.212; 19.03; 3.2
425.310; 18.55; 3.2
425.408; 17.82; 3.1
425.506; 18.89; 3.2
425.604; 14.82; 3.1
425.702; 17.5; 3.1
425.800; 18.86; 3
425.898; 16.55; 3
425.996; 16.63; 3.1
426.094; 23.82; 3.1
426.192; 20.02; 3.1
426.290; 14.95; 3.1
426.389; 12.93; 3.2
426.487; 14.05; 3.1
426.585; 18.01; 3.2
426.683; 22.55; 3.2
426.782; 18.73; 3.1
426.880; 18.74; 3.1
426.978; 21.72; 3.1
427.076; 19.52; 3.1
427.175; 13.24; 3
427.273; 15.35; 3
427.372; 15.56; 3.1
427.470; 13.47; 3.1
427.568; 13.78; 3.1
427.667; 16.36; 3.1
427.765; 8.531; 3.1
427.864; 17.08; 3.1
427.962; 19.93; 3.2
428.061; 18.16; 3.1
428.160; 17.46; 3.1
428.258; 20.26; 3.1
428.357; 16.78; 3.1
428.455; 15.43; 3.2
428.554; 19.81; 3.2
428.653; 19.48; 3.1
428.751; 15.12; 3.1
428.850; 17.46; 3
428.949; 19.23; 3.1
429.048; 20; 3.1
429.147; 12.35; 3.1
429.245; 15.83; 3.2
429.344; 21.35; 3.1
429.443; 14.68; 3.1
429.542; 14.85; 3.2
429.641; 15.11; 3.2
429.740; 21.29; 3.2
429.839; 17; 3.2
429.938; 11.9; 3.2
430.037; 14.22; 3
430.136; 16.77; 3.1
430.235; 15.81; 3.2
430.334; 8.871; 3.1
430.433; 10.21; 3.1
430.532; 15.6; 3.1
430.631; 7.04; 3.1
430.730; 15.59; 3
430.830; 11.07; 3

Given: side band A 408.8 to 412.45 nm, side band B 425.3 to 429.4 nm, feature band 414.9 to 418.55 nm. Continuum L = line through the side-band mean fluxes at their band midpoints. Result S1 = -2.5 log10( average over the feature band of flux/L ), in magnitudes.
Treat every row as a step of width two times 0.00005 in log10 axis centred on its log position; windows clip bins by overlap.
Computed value 0.08 mag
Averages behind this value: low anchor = 16.6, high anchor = 17.3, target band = 15.7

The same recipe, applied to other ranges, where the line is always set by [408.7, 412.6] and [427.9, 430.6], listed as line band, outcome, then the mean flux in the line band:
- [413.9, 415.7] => 0.027 mag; 16.1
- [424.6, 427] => -0.131 mag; 18.5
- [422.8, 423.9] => -0.092 mag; 17.9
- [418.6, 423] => -0.043 mag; 17.1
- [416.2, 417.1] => -0.003 mag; 16.5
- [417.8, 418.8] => 0.003 mag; 16.4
